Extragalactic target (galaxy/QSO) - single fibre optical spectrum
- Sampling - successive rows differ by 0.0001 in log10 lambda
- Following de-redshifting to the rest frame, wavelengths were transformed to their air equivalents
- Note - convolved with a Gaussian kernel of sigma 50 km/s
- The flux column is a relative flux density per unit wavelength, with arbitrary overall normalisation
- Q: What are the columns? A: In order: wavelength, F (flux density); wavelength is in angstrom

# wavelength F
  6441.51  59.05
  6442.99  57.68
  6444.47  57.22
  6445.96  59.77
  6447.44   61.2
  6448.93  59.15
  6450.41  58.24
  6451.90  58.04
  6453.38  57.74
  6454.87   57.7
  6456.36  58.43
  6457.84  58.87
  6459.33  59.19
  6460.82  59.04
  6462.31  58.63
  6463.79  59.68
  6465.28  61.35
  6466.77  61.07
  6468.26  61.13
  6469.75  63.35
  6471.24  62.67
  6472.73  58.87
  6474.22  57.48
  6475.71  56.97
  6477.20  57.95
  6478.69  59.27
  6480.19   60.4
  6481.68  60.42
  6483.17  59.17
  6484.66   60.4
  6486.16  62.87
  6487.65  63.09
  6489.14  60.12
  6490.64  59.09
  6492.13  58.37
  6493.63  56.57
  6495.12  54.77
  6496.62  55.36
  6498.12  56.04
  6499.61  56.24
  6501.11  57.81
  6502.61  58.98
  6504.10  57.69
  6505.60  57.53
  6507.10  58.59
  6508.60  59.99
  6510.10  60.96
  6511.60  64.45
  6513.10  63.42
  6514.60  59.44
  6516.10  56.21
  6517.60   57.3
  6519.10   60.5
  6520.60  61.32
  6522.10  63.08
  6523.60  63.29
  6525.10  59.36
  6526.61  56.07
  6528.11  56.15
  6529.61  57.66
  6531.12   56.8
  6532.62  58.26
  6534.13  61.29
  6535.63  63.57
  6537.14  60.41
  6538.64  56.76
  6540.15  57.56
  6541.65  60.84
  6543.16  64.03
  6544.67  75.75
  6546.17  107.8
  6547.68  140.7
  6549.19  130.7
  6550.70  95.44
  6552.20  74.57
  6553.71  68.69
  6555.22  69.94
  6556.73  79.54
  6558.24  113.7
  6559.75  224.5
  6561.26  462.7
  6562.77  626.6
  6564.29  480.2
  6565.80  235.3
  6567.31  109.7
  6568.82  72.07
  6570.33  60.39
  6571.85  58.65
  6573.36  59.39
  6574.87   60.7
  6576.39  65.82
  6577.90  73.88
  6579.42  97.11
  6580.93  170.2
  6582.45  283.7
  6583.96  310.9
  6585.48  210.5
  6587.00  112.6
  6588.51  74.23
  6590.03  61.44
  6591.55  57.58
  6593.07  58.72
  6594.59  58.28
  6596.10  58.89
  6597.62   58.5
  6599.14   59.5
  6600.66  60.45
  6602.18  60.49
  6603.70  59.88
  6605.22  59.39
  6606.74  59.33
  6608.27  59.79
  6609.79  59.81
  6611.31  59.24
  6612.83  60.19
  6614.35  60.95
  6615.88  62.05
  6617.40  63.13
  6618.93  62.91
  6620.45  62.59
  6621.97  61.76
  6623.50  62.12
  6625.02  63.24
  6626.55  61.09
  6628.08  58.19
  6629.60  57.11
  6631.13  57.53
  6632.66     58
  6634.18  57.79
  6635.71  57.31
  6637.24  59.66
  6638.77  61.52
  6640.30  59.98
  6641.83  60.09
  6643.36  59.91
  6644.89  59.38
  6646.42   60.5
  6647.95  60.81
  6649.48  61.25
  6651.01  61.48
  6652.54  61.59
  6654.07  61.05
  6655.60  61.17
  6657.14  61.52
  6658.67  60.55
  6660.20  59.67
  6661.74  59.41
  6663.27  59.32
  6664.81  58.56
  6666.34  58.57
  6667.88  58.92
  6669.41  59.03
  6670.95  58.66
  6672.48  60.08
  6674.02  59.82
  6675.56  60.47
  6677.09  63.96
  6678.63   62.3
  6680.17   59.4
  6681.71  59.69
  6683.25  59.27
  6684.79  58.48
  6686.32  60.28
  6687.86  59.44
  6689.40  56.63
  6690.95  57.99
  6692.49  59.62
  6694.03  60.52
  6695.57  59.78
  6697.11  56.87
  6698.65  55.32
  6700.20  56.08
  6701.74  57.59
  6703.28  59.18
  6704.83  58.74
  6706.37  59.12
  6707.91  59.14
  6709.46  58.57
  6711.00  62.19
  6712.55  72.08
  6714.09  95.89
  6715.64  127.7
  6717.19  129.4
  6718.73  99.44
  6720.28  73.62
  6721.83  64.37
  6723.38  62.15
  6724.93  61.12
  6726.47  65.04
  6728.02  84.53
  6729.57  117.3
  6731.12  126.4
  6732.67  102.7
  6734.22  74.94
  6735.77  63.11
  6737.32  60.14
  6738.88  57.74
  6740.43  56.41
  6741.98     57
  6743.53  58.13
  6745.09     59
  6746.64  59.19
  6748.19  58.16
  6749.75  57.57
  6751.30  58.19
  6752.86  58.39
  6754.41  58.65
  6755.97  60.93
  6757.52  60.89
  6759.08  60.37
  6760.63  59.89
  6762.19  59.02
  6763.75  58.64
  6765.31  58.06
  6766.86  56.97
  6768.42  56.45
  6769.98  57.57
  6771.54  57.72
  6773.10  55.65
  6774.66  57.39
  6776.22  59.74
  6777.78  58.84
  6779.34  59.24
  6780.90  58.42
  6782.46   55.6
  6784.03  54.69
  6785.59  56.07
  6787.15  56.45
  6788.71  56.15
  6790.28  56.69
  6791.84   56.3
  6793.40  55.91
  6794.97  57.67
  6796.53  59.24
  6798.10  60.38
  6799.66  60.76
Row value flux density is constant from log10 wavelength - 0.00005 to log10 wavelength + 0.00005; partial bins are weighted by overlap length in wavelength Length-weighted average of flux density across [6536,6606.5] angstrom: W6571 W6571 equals 124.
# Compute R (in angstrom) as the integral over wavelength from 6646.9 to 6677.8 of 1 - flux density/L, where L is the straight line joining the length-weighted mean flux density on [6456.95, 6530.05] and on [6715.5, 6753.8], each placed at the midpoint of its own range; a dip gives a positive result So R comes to 4.3 angstrom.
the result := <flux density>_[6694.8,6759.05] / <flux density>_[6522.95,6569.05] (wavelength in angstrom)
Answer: 0.5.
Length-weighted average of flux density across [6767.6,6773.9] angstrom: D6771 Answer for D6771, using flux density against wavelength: 56.8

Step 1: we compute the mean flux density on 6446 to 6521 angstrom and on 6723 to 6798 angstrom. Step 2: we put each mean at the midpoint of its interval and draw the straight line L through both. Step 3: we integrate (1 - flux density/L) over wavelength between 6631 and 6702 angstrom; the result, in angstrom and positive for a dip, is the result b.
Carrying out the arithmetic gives 2.4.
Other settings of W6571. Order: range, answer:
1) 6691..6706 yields 58.2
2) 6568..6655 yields 75.3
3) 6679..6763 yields 67.6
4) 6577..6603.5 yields 108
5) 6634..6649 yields 59.8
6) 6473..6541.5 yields 59.1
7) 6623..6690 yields 59.9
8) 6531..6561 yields 92.9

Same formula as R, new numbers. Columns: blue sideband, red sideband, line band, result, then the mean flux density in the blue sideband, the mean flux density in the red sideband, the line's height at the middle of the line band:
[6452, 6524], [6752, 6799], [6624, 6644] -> -0.2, 59.4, 57.9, 58.7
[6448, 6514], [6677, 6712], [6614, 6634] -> -0.5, 59.3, 59.1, 59.2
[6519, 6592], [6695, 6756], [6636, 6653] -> 6.2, 122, 70.7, 95.2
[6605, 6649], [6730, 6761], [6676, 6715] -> 1.4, 60.2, 66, 63.6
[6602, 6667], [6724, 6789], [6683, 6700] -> 0.9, 60.2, 63.6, 61.8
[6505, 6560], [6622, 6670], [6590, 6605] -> 1.4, 72.7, 59.9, 65.4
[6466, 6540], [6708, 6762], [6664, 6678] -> 1.9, 59.3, 72.6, 69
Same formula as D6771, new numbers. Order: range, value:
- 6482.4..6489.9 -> 61.1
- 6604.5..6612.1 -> 59.5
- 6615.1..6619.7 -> 62.6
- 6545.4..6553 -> 110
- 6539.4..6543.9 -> 60.8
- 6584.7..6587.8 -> 161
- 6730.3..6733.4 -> 115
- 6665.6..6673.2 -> 59.1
